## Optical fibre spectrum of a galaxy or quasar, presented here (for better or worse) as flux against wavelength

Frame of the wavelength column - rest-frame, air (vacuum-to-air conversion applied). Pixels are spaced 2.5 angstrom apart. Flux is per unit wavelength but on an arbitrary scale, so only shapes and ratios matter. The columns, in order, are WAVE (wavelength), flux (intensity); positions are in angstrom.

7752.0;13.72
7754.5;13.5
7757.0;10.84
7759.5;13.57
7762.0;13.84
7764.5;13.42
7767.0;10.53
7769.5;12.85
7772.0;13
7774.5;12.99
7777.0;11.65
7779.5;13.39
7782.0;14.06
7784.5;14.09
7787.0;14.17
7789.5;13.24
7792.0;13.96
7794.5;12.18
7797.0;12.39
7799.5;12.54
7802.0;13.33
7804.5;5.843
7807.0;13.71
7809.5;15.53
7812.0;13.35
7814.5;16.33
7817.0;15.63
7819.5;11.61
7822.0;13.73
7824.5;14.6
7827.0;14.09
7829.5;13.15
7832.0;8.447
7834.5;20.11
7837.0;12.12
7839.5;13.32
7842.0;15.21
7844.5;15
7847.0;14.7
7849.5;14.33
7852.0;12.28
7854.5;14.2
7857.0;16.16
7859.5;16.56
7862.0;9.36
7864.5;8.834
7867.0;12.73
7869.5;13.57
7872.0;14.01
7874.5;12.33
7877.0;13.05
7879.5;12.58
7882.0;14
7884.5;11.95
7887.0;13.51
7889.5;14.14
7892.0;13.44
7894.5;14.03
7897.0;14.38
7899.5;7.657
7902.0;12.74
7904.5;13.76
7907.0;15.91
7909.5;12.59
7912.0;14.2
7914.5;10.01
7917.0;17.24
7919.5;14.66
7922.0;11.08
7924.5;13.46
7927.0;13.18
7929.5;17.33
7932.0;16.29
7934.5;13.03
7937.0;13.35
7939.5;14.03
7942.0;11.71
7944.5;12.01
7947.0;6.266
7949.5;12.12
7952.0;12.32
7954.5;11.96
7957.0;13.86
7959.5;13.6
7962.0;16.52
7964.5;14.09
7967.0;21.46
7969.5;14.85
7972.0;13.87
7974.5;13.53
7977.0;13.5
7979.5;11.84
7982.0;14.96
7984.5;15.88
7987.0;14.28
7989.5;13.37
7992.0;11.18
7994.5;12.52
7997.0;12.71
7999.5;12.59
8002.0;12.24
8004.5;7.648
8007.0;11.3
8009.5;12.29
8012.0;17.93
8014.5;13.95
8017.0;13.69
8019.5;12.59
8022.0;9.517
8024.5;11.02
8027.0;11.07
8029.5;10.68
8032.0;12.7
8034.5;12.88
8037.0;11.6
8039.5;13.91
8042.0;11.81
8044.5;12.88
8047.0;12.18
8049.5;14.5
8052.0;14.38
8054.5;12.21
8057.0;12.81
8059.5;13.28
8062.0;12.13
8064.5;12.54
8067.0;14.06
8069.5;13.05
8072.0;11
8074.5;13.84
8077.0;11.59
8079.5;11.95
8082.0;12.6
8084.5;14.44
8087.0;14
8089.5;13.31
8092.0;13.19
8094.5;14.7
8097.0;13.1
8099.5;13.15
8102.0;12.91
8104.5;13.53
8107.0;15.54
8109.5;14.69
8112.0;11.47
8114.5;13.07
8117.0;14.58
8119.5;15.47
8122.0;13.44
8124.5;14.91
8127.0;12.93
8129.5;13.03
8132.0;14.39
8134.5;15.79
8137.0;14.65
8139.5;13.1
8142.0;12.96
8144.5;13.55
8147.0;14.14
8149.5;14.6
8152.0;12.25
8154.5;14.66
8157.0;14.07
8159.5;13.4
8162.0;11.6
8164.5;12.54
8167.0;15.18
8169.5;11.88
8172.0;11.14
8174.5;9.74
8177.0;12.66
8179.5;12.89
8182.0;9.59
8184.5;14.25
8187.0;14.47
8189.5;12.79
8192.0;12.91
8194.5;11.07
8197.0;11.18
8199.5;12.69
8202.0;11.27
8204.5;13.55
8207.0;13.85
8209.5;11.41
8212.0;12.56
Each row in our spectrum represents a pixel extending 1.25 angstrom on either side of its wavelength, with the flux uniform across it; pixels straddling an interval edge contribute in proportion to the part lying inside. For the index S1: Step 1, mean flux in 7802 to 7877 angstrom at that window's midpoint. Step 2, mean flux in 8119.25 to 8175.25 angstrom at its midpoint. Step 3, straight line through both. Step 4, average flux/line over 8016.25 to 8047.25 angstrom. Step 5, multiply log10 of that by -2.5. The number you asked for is 0.12 mag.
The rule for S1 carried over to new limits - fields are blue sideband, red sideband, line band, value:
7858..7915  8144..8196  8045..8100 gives -0.021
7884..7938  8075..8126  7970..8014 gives 0.040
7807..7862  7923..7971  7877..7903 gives 0.090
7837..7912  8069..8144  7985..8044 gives 0.091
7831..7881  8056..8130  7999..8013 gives 0.100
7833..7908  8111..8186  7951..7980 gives -0.073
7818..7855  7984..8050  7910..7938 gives -0.063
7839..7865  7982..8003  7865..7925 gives 0.037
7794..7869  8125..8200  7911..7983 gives -0.032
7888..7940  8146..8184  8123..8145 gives -0.090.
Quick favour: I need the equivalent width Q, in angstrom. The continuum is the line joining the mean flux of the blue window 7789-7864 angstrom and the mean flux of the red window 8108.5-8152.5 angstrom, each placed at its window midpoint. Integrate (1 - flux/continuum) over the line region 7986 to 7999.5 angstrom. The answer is 0.9 angstrom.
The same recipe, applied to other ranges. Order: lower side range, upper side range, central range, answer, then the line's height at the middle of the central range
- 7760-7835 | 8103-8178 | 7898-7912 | 0.6 angstrom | 13.3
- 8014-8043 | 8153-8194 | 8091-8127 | -4.0 angstrom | 12.4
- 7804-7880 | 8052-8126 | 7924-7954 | 1.3 angstrom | 13.5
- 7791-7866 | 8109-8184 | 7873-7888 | 0.5 angstrom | 13.4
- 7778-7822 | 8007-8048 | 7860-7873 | 1.1 angstrom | 13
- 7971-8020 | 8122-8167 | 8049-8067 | 0.3 angstrom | 13.4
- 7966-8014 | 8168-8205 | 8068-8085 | 0.4 angstrom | 12.9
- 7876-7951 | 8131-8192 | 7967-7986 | -2.1 angstrom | 13.1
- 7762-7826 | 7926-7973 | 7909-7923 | 0.3 angstrom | 13.6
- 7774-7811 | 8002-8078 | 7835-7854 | -2.0 angstrom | 12.8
